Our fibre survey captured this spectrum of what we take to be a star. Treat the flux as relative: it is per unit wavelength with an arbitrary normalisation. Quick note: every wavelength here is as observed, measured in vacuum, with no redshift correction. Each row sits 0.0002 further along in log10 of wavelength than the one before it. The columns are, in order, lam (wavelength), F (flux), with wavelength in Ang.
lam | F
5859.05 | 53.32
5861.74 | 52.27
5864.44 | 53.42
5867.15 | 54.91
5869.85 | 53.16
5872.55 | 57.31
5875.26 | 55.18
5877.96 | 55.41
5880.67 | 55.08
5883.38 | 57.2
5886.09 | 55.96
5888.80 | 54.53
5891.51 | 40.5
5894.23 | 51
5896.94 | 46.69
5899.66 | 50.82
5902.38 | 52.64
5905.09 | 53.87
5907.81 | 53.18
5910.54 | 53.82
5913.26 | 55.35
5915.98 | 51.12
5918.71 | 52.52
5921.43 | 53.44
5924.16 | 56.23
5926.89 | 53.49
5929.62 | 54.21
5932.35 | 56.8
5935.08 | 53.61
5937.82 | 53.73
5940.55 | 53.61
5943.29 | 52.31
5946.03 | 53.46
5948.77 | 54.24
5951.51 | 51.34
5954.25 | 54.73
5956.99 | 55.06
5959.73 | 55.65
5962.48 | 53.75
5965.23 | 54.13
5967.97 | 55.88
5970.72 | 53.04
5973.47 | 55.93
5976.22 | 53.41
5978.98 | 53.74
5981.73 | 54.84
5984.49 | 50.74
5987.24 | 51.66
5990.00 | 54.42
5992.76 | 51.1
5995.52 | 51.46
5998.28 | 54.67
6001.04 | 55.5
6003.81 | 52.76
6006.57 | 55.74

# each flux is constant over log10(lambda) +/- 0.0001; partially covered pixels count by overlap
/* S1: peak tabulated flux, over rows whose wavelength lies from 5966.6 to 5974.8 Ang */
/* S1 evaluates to 55.93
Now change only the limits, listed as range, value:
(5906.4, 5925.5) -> 56.23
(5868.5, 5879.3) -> 57.31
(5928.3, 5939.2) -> 56.8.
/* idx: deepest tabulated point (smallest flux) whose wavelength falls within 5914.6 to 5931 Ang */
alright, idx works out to 51.12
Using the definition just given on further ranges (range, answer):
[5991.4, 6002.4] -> 51.1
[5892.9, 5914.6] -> 46.69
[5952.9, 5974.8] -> 53.04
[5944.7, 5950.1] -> 53.46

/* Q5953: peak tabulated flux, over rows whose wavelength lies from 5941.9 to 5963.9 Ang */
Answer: 55.65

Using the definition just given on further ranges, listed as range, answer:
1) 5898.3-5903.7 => 52.64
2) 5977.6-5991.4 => 54.84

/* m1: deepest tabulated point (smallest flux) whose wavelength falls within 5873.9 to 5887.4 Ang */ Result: 55.08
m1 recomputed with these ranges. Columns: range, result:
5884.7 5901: 40.5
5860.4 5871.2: 52.27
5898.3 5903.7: 50.82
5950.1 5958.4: 51.34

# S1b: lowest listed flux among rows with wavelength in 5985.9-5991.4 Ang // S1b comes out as 51.66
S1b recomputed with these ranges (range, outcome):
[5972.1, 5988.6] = 50.74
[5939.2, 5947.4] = 52.31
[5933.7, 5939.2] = 53.61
